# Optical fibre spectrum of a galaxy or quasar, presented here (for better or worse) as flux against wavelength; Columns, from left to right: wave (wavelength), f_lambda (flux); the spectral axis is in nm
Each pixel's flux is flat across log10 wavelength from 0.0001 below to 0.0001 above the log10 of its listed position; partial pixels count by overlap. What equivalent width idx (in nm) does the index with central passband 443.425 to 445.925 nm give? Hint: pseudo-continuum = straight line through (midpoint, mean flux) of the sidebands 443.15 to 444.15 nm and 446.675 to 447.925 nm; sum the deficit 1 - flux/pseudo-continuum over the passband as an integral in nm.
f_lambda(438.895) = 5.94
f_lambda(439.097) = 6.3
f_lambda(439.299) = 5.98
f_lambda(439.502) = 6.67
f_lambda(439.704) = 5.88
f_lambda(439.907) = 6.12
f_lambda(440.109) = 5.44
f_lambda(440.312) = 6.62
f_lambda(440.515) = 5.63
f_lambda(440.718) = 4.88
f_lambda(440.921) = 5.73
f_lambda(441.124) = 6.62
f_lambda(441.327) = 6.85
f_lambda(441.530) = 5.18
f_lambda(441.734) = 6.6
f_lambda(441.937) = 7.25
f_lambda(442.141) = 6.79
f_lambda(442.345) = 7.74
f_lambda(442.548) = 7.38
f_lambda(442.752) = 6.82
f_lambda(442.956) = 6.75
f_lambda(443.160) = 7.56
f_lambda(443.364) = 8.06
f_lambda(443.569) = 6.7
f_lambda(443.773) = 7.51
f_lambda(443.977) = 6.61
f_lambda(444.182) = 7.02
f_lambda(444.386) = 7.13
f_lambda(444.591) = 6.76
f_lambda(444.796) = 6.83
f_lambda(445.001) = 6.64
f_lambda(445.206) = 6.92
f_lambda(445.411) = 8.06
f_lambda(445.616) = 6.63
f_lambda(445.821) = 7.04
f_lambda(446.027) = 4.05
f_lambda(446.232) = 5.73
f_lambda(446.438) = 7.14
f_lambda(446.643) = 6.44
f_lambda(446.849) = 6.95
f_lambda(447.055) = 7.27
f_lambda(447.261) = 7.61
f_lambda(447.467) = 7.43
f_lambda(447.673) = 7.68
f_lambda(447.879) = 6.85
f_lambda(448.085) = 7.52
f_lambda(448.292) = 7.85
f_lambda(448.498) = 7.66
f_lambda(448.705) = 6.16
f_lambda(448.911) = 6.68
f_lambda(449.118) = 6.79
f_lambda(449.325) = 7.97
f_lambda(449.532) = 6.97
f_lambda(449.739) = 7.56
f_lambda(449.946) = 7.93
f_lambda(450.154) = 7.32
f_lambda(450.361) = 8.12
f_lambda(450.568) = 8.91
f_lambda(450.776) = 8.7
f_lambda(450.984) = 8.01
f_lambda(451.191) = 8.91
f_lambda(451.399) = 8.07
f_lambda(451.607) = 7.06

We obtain 0.08 nm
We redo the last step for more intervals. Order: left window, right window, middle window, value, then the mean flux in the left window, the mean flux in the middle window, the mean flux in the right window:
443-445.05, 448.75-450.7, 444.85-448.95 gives 0.227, 7.08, 6.92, 7.56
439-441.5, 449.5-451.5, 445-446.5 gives 0.132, 6.04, 6.5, 8.09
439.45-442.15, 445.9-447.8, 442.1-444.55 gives -0.308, 6.13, 7.17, 6.71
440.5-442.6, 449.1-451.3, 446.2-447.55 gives 0.071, 6.43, 6.99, 7.97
